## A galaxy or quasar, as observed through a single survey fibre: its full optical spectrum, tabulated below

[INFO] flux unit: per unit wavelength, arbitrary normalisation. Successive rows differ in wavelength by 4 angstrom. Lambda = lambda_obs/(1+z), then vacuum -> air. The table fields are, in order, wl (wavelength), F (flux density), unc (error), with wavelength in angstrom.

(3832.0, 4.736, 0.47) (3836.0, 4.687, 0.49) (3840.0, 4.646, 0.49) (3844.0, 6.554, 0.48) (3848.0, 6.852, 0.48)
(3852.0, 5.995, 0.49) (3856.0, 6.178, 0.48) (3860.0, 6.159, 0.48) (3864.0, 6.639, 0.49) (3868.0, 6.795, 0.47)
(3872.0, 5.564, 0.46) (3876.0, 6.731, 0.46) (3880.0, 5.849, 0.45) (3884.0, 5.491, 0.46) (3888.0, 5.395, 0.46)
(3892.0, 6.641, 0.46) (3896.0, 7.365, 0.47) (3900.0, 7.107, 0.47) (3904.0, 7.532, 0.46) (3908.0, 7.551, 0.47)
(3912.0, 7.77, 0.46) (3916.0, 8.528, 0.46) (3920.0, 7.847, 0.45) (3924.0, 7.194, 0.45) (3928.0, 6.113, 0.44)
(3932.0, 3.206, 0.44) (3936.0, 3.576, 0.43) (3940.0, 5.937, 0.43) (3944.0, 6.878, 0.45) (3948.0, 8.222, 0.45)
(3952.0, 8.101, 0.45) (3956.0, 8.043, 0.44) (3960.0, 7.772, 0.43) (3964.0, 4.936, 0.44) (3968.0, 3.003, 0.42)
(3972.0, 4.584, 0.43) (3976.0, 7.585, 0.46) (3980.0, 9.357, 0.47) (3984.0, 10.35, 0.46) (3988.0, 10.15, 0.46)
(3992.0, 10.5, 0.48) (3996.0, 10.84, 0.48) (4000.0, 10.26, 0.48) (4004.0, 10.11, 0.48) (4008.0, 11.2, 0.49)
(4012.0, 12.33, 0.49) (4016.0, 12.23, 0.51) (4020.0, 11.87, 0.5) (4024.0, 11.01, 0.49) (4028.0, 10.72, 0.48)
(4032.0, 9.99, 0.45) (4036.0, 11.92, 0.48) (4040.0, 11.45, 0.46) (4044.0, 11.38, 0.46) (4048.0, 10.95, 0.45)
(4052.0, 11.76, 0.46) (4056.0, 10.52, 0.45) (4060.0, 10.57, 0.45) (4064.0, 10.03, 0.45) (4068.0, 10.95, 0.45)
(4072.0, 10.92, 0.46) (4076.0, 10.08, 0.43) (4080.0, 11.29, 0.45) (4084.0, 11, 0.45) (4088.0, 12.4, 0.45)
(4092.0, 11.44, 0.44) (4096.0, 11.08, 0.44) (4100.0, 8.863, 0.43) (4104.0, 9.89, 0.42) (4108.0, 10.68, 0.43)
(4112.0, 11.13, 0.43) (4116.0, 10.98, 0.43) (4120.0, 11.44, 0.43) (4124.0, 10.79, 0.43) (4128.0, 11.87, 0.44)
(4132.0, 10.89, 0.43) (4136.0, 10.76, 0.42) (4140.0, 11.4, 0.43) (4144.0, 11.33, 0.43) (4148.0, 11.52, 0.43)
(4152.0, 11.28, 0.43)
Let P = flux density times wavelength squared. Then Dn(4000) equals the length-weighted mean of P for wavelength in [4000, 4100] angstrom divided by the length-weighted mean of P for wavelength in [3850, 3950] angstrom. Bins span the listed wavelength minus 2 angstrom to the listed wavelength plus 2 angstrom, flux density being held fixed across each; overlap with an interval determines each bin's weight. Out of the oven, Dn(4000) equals 1.84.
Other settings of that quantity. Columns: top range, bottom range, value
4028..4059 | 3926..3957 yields 1.88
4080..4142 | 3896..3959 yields 1.74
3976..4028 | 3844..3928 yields 1.69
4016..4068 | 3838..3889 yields 1.99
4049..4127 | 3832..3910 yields 1.93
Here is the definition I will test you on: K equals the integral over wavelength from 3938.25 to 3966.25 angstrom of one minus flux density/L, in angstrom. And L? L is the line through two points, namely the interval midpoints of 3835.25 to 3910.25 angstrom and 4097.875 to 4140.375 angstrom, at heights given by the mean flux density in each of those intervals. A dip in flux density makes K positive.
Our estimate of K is 2.4 angstrom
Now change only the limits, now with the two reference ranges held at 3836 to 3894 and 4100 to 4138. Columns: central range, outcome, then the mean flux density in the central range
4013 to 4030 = -4.77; 11.5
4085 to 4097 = -1.55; 11.6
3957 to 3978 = 6.00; 5.69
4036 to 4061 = -4.46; 11.2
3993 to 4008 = -3.34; 10.5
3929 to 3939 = 4.67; 3.92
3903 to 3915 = -1.42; 7.7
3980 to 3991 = -2.37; 10.1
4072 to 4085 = -0.94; 10.8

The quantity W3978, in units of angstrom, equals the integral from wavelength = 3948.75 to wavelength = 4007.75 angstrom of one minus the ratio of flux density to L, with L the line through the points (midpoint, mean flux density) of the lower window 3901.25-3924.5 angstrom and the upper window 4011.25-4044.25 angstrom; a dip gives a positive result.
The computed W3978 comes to 9.3 angstrom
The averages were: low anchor 7.75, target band 8.34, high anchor 11.4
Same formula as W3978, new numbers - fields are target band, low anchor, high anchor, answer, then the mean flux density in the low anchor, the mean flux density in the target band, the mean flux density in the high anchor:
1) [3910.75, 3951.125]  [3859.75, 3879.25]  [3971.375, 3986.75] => 5.00 angstrom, 6.36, 6.55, 8.38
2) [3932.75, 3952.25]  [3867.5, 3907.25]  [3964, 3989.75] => 2.22 angstrom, 6.47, 6.19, 7.28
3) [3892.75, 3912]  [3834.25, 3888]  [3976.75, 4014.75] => -0.01 angstrom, 5.99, 7.38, 10.5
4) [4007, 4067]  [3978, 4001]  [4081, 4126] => -3.90 angstrom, 10.2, 11.2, 10.9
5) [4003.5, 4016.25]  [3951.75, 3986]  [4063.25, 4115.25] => -4.93 angstrom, 7.03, 11.5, 10.8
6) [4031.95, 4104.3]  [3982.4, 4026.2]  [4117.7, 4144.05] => 1.18 angstrom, 11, 10.9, 11.2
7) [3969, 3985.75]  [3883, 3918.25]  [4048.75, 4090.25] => 2.34 angstrom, 7.09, 7.64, 11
